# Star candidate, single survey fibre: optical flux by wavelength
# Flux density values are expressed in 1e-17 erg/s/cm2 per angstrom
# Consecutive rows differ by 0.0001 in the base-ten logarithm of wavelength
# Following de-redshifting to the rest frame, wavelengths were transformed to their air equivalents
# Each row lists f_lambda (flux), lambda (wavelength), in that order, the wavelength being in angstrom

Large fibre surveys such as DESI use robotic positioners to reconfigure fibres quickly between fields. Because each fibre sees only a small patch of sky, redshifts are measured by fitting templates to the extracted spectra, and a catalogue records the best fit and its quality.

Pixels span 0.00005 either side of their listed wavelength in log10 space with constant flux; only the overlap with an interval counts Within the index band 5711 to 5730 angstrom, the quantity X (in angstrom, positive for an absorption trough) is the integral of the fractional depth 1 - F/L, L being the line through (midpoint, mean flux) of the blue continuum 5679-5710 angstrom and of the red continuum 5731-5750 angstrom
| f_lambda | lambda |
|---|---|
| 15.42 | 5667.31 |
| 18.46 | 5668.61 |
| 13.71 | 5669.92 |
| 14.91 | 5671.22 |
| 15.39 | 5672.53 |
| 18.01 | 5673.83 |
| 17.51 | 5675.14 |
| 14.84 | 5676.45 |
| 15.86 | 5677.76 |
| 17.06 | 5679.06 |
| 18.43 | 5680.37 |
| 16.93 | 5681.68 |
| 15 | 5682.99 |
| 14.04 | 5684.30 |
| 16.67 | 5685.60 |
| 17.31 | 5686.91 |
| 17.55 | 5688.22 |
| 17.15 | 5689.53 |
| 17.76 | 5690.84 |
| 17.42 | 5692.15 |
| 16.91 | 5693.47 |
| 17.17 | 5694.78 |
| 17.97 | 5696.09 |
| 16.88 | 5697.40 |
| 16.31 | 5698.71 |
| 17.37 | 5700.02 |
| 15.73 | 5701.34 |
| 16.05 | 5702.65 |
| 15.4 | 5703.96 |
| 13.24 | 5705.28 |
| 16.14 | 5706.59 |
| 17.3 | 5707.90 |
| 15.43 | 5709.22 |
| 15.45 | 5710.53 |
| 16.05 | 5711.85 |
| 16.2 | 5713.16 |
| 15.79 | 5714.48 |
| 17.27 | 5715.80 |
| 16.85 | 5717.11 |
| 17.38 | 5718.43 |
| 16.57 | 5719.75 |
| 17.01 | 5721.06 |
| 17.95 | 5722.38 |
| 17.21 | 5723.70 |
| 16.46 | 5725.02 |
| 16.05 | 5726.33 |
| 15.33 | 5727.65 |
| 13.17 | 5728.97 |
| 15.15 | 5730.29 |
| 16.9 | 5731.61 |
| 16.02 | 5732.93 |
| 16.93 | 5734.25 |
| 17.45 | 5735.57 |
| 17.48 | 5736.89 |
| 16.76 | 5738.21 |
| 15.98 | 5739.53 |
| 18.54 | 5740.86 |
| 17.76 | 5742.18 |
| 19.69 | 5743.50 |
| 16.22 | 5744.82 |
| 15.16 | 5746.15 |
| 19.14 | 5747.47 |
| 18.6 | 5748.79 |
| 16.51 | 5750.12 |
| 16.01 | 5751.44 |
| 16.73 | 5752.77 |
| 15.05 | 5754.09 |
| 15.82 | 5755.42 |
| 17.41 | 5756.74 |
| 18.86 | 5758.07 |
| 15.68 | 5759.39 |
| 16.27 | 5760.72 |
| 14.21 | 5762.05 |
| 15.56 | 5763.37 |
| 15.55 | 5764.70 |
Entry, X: 0.7 angstrom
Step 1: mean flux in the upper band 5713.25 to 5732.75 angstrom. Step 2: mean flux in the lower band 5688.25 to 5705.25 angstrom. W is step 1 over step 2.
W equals 1.0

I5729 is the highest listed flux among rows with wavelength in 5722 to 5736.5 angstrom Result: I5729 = 17.95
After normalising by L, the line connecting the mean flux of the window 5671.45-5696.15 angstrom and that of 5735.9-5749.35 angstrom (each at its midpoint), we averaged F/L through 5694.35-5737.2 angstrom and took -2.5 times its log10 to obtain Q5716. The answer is 0.05 mag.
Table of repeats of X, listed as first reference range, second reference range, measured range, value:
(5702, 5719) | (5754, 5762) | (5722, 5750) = -1.01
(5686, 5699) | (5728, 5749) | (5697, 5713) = 1.13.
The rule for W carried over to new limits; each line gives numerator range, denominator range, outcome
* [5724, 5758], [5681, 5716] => 1.02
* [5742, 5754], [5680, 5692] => 1.03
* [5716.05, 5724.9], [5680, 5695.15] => 1.02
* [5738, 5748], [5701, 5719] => 1.09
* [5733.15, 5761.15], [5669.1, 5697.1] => 1.03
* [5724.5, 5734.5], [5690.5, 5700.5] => 0.91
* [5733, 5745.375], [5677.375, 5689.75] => 1.05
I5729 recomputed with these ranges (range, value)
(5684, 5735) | 17.97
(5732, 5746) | 19.69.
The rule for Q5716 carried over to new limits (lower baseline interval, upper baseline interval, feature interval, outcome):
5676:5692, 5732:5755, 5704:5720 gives 0.05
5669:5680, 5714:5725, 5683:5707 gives 0.00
